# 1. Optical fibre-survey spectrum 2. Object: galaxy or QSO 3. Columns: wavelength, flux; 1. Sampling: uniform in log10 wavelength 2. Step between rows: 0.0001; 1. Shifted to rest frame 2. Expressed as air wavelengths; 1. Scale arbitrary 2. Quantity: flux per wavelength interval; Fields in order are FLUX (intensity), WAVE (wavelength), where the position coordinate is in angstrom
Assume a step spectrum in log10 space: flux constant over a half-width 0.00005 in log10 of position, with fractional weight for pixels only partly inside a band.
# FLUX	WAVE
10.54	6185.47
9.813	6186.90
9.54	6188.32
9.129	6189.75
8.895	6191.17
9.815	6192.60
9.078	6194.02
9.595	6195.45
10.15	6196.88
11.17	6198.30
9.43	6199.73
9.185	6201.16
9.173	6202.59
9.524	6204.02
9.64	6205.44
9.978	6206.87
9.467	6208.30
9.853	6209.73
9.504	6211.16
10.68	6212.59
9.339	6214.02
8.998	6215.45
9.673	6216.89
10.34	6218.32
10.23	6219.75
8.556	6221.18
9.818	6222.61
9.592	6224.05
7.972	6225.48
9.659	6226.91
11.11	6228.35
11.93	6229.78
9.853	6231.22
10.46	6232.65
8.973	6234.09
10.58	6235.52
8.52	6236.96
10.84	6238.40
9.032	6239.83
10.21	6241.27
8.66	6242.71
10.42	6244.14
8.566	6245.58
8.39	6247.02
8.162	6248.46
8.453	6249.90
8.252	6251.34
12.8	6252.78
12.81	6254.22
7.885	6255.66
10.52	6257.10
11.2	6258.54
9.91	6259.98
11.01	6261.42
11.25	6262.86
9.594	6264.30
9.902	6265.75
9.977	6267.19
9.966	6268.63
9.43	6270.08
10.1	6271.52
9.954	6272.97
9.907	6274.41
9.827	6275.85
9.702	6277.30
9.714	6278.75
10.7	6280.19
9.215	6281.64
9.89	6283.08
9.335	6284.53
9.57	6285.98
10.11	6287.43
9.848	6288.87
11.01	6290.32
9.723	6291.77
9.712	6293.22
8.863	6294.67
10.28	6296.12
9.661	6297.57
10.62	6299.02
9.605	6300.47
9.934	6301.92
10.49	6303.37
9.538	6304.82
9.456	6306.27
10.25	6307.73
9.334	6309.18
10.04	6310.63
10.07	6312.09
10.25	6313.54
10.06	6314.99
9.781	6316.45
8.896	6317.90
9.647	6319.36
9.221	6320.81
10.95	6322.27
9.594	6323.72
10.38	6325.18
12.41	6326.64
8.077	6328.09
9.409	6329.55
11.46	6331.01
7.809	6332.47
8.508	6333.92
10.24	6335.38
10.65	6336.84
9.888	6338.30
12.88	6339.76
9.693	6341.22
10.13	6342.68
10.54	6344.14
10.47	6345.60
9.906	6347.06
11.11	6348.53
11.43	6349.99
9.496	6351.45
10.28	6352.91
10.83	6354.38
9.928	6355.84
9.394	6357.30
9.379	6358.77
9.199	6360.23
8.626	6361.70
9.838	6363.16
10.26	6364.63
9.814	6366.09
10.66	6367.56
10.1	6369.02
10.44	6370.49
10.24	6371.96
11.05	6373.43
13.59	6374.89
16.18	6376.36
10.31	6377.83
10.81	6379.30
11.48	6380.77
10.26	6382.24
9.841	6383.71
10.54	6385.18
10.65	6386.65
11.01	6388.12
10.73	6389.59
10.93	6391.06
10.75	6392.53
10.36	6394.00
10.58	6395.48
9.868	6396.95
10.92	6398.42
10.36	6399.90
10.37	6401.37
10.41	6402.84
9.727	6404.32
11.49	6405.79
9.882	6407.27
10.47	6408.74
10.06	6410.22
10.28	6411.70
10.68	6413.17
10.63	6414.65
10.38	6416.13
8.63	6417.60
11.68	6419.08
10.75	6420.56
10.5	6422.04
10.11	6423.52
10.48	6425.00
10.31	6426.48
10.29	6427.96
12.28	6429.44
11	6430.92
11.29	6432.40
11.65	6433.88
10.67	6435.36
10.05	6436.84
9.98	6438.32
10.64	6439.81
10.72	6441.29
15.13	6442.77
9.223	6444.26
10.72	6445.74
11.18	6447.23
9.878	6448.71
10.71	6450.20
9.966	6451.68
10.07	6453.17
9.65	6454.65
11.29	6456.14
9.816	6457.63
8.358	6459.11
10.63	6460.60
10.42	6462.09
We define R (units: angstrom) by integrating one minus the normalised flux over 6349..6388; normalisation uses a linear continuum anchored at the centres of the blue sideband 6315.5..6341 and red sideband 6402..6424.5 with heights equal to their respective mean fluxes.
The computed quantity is -1.5 angstrom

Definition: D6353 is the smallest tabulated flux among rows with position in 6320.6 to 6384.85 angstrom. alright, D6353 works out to 7.809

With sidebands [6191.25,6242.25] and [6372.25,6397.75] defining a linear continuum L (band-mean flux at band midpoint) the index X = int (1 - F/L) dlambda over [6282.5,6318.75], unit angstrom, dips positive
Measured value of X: 2.0 angstrom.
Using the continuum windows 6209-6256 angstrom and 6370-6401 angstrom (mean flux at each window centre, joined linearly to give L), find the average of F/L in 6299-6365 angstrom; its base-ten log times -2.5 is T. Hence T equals 0.06 mag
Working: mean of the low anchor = 9.71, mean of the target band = 9.99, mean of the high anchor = 11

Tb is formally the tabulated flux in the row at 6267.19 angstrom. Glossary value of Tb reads 9.977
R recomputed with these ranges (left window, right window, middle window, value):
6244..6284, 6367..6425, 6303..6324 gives 0.8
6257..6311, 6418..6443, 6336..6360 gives 0.1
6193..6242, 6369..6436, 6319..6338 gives 0.9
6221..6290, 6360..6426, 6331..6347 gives 0.2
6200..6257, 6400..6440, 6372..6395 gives -1.8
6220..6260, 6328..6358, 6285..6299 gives 0.1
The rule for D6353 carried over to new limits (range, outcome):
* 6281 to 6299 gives 8.863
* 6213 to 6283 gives 7.885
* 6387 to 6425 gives 8.63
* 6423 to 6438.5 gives 9.98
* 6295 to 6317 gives 9.334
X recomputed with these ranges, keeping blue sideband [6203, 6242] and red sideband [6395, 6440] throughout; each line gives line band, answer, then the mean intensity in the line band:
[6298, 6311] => 0.2 angstrom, 9.91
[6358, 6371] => 0.7 angstrom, 9.8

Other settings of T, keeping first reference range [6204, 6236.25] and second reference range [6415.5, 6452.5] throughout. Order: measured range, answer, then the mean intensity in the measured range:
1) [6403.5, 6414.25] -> 0.03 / 10.4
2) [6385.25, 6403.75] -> 0.00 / 10.6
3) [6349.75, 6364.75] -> 0.06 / 9.81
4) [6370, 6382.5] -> -0.12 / 11.7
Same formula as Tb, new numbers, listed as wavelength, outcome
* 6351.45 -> 9.496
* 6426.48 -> 10.31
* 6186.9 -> 9.813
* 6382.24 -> 10.26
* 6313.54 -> 10.25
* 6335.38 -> 10.24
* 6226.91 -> 9.659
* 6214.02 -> 9.339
